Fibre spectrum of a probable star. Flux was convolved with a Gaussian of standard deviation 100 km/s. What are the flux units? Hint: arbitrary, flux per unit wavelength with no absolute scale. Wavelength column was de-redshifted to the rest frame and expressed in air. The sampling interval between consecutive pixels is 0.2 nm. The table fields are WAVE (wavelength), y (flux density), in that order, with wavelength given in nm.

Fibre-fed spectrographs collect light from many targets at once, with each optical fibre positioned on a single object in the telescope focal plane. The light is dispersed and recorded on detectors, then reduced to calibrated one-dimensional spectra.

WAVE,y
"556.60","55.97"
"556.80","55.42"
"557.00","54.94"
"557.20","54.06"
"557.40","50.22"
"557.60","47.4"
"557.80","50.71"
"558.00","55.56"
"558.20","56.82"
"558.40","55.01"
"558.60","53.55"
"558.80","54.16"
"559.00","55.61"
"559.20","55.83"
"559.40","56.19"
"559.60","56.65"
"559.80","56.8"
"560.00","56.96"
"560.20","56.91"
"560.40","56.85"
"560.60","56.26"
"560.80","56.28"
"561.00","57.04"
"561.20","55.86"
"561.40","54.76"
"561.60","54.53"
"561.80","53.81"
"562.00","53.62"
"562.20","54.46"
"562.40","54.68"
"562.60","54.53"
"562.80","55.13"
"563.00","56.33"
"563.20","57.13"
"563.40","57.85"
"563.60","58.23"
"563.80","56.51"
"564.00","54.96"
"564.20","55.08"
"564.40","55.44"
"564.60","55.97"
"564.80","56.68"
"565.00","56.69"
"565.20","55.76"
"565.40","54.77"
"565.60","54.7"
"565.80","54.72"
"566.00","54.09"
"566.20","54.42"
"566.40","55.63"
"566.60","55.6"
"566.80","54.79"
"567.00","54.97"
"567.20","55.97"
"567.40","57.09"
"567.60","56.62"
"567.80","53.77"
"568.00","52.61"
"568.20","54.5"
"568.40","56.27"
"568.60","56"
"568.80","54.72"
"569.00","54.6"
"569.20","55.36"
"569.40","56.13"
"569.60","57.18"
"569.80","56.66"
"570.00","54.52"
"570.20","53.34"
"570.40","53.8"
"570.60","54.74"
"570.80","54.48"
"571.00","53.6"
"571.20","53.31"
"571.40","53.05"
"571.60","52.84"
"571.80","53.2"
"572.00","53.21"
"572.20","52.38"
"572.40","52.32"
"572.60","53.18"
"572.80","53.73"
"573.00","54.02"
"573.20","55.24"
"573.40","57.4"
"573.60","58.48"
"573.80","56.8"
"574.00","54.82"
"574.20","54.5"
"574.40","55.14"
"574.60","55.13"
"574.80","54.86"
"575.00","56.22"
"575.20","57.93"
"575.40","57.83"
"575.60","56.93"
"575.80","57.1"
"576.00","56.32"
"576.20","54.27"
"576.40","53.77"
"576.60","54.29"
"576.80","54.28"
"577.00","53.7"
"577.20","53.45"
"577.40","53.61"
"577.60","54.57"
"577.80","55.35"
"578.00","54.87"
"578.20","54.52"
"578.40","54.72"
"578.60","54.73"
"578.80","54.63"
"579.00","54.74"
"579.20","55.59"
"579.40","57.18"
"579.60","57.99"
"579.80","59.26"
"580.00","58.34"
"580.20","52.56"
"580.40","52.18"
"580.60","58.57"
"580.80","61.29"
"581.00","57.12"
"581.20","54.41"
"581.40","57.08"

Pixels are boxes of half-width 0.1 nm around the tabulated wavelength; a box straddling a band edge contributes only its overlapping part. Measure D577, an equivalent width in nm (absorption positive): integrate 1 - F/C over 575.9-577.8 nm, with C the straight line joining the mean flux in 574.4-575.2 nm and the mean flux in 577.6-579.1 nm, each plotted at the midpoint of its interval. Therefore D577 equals 0.03 nm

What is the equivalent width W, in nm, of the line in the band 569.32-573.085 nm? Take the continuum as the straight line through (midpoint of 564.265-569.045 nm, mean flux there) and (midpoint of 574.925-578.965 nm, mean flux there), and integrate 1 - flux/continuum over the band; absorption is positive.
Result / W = 0.08 nm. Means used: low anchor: 55.3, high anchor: 55.1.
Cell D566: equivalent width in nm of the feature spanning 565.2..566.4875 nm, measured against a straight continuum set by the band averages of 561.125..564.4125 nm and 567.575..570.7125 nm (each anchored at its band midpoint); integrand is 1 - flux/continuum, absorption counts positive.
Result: 0.01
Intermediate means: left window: 55.5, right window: 55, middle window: 54.8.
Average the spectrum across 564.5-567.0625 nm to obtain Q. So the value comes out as 55.3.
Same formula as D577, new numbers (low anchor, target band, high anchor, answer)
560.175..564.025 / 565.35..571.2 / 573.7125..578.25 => 0.06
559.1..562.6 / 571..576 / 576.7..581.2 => 0.06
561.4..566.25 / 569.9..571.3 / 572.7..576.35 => 0.04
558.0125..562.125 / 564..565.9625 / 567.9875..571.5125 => -0.01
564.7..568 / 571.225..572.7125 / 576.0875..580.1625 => 0.06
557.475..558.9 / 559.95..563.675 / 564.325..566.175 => -0.10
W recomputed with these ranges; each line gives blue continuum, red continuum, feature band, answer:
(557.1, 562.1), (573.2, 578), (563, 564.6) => -0.04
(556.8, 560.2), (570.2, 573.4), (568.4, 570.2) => -0.06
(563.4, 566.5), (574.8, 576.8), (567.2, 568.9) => 0.01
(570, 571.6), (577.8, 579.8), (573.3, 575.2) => -0.05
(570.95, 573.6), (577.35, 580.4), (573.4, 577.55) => -0.07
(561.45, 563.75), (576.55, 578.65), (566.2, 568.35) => 0.00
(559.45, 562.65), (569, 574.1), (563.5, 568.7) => -0.03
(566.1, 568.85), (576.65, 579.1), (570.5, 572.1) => 0.04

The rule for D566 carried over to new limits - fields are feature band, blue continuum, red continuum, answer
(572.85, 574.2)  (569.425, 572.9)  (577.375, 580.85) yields -0.04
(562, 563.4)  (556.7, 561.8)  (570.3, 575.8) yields -0.01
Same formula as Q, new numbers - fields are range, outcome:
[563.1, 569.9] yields 55.6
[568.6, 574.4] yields 54.6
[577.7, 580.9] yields 56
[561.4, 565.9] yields 55.5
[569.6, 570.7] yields 54.8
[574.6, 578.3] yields 55.2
